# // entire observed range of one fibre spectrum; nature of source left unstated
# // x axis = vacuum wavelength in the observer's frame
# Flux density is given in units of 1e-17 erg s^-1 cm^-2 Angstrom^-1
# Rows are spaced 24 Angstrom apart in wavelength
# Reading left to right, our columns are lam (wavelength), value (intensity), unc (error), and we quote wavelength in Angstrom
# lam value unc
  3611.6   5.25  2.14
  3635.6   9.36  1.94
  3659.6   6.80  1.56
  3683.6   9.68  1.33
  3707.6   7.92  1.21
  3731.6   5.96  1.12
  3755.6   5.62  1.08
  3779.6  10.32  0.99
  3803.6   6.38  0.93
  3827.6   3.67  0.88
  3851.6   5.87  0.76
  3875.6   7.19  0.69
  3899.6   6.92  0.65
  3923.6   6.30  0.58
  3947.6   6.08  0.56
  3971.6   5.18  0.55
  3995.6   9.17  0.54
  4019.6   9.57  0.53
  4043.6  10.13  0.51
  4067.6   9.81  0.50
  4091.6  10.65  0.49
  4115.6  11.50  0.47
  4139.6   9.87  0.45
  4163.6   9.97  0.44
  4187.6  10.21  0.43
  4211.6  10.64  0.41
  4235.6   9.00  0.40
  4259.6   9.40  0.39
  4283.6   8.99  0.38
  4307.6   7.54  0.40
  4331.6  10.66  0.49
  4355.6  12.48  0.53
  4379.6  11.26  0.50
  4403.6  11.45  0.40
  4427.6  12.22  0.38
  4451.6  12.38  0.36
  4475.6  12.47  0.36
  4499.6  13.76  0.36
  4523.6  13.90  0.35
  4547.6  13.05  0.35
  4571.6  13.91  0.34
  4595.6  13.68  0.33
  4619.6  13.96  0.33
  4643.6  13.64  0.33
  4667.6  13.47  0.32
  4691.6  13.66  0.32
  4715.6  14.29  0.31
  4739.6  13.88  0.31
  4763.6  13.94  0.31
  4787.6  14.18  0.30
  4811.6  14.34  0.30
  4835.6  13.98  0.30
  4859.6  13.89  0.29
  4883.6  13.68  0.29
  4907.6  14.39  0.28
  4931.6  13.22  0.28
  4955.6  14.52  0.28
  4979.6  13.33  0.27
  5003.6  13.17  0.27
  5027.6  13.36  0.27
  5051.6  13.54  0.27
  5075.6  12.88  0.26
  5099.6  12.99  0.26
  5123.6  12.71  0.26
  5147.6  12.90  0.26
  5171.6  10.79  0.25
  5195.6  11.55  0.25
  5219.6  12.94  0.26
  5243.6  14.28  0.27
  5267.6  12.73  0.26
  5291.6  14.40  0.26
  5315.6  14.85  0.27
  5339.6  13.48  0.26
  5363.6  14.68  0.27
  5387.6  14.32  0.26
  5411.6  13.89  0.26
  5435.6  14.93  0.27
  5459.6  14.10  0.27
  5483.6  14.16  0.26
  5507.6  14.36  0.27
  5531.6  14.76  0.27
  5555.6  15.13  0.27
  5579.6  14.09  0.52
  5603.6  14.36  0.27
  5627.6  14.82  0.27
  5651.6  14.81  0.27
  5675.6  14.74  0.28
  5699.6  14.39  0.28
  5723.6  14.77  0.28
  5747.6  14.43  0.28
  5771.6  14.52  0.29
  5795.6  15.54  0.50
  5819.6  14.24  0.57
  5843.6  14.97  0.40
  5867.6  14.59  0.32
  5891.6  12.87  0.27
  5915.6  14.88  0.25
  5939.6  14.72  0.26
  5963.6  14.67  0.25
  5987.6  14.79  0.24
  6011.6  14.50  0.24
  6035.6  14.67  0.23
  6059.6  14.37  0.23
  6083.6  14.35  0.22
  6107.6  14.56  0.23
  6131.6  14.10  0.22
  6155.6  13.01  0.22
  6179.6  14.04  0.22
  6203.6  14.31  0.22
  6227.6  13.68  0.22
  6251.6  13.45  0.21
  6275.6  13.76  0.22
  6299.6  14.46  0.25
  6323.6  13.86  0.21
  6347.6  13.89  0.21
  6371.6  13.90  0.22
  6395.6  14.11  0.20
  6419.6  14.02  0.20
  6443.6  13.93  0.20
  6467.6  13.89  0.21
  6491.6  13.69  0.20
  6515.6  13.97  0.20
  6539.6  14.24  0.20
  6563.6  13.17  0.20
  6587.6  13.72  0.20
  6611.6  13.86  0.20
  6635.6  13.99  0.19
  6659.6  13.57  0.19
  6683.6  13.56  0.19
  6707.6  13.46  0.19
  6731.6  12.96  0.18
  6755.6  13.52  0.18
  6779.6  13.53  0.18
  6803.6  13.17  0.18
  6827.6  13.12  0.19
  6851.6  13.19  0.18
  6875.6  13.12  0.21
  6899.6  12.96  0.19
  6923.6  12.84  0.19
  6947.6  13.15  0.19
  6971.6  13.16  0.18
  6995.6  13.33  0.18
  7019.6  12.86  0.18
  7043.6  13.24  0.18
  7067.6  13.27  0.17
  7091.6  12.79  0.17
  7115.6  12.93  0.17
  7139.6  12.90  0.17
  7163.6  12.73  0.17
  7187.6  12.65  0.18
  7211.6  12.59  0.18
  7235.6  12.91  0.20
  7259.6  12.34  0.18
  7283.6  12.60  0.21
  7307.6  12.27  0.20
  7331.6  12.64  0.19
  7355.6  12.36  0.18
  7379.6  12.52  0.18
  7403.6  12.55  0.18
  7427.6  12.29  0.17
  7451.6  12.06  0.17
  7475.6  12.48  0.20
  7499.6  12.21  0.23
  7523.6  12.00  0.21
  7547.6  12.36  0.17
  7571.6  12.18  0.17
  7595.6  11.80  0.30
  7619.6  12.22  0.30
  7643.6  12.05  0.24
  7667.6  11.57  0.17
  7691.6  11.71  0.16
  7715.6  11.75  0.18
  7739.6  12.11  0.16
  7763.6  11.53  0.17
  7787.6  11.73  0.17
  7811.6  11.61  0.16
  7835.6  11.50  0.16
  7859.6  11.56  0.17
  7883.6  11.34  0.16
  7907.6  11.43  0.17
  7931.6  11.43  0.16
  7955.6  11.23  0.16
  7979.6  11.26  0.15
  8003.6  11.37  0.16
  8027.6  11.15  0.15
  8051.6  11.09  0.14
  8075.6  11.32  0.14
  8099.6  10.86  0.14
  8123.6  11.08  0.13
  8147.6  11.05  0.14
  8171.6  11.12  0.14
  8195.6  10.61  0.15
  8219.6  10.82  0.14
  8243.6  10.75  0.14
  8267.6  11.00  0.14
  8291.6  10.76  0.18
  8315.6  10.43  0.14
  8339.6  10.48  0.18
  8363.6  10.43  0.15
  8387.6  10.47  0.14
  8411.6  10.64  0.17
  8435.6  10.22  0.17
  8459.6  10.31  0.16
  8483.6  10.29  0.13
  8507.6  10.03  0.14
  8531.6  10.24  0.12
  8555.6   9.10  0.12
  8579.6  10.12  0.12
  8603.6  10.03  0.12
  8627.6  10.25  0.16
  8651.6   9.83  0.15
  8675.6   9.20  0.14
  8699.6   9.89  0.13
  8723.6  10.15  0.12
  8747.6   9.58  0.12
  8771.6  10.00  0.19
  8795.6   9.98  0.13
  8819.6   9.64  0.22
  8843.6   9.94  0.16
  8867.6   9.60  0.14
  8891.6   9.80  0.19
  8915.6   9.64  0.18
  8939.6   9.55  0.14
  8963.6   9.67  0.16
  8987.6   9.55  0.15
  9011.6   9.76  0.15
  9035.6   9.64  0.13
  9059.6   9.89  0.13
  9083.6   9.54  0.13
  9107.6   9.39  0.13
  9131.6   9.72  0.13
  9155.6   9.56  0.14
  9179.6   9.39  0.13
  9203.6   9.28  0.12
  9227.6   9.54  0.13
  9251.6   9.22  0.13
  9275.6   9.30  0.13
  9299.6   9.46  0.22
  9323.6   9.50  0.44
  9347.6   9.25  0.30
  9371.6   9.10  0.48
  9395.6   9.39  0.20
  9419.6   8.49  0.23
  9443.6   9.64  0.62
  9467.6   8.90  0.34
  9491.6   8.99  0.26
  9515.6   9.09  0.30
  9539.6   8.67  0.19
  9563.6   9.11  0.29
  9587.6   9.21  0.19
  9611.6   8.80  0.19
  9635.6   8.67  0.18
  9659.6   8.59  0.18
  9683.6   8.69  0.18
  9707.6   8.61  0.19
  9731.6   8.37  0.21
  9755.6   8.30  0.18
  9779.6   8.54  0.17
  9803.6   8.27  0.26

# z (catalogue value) 0.00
